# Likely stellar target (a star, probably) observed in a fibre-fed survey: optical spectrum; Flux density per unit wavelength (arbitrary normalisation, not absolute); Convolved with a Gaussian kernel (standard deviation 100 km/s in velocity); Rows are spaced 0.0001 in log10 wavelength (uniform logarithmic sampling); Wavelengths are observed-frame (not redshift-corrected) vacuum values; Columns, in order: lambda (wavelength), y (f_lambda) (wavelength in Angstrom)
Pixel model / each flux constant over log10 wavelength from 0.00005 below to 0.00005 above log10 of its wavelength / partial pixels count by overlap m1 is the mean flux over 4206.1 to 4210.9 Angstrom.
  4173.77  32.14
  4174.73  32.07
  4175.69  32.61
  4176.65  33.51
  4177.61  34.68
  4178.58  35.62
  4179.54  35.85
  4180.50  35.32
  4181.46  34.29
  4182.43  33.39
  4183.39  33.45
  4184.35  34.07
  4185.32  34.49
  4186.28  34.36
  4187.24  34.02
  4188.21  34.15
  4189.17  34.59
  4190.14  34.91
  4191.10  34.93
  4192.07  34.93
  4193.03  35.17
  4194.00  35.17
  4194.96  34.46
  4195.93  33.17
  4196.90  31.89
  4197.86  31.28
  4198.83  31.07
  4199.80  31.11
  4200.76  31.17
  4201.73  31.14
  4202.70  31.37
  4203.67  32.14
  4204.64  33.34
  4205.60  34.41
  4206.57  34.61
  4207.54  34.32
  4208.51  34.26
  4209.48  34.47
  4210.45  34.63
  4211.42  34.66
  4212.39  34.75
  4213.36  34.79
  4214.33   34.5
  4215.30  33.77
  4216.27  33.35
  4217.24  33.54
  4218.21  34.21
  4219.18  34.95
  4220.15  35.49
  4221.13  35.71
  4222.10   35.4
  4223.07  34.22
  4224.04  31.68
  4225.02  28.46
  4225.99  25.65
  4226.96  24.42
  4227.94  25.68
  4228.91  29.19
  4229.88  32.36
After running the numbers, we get 34.4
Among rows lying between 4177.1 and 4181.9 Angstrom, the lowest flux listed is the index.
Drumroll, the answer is 34.29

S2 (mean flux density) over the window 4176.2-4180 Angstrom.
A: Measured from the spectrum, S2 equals 34.9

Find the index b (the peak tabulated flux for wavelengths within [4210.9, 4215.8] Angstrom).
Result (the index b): 34.79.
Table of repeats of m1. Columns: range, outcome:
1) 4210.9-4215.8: 34.5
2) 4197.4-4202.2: 31.1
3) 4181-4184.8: 33.8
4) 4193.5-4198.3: 33.2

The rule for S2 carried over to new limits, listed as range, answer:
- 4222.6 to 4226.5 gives 30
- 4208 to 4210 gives 34.3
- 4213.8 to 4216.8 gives 33.9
